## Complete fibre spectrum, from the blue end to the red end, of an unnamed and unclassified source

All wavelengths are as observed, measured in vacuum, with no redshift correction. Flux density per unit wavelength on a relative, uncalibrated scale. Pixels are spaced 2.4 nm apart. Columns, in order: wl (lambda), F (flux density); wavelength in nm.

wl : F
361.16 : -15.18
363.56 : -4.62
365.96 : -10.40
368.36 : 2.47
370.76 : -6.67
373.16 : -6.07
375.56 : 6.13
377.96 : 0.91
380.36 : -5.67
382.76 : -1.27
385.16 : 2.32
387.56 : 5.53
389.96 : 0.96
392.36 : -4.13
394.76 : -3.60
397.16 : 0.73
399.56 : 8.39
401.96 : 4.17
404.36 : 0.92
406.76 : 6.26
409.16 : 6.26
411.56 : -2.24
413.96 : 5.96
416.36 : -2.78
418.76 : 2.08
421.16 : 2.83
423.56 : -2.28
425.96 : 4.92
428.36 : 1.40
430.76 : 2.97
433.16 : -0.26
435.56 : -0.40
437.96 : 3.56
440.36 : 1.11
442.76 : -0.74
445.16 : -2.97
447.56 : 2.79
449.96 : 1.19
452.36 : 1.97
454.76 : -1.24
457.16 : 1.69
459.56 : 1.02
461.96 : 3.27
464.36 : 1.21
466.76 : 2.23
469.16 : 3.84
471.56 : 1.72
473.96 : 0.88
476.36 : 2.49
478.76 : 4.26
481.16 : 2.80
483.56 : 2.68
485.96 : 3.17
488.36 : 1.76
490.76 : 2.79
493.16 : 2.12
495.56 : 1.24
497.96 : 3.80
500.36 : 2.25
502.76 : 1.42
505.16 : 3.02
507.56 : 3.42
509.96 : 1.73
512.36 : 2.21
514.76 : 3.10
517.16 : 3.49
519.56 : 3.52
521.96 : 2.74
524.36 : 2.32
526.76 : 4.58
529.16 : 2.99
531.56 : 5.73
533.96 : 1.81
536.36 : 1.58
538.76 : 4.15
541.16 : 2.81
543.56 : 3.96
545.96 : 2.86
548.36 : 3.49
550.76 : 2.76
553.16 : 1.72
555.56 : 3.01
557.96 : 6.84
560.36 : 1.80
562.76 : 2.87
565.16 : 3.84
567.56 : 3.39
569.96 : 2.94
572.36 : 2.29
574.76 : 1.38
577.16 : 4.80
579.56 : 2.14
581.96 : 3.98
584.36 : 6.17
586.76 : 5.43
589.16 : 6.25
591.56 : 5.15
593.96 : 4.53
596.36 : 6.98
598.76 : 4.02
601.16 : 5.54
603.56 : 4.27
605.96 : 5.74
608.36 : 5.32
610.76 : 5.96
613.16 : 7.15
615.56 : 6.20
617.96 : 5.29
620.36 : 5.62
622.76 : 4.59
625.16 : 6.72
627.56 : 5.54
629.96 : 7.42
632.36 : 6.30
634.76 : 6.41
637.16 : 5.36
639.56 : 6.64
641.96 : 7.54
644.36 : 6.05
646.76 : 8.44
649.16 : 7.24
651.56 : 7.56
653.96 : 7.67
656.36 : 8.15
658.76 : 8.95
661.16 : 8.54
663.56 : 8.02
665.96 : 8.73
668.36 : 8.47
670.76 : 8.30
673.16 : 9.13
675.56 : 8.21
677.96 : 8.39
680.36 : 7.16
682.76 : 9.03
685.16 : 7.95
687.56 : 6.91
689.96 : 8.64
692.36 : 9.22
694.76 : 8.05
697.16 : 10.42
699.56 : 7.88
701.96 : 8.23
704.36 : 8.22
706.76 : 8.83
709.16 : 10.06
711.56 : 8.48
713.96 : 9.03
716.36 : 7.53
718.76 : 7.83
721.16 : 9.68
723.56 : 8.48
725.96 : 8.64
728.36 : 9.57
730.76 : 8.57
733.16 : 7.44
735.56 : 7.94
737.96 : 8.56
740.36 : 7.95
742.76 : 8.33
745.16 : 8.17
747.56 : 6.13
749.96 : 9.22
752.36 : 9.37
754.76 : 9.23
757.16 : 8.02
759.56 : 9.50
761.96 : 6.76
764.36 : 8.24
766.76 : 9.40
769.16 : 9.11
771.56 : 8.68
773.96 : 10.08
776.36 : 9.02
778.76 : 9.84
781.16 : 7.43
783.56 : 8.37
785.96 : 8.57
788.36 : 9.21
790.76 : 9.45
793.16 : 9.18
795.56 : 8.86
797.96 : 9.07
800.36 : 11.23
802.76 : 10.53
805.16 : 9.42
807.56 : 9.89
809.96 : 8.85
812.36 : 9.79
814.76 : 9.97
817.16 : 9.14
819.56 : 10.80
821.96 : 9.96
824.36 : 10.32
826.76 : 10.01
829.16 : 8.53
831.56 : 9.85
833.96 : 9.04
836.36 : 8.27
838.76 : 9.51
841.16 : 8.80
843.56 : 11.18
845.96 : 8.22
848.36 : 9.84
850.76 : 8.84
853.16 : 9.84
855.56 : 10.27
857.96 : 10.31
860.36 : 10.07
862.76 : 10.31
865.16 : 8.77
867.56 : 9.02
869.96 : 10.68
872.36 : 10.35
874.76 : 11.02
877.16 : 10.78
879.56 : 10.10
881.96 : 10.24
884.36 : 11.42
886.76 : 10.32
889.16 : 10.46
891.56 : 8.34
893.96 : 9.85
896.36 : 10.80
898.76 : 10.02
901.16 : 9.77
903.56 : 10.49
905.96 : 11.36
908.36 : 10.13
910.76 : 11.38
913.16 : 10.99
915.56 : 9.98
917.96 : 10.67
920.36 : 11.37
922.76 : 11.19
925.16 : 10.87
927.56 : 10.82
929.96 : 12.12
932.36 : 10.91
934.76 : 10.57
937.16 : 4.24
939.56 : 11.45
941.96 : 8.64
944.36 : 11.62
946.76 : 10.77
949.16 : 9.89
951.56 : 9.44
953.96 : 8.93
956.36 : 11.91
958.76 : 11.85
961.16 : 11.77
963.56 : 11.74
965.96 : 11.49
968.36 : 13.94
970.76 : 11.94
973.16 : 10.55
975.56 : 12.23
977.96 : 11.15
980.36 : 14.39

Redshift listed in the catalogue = 0.444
